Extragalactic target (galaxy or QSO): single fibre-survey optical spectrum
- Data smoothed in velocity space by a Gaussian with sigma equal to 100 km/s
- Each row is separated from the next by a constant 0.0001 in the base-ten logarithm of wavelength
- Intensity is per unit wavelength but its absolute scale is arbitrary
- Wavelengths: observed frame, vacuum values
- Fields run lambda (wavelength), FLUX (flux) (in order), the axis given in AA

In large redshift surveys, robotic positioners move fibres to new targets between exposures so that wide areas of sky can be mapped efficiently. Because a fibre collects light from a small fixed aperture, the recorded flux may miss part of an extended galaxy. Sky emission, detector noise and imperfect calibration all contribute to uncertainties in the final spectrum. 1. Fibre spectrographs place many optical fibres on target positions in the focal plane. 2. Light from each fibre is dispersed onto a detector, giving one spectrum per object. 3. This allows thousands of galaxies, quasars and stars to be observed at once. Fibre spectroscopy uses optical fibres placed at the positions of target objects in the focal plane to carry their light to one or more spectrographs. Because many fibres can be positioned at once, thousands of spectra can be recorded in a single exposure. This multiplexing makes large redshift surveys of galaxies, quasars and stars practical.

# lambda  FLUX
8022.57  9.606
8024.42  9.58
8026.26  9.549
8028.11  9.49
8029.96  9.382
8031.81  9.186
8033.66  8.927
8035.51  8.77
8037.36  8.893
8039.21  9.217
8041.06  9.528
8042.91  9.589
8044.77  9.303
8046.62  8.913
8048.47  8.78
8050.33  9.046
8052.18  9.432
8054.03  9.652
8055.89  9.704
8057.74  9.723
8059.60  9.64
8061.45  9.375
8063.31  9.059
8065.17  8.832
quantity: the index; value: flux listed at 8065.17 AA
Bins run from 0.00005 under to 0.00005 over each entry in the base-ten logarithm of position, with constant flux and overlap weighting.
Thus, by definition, 8.832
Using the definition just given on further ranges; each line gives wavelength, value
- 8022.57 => 9.606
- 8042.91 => 9.589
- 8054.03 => 9.652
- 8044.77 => 9.303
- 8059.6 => 9.64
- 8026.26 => 9.549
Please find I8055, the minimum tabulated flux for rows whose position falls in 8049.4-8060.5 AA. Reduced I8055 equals 9.046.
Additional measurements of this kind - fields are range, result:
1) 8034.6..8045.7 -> 8.77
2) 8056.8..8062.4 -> 9.375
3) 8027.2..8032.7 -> 9.186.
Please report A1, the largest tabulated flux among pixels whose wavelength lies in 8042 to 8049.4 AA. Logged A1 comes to 9.589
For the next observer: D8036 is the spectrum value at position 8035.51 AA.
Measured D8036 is 8.77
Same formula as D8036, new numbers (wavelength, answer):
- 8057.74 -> 9.723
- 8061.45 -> 9.375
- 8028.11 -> 9.49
